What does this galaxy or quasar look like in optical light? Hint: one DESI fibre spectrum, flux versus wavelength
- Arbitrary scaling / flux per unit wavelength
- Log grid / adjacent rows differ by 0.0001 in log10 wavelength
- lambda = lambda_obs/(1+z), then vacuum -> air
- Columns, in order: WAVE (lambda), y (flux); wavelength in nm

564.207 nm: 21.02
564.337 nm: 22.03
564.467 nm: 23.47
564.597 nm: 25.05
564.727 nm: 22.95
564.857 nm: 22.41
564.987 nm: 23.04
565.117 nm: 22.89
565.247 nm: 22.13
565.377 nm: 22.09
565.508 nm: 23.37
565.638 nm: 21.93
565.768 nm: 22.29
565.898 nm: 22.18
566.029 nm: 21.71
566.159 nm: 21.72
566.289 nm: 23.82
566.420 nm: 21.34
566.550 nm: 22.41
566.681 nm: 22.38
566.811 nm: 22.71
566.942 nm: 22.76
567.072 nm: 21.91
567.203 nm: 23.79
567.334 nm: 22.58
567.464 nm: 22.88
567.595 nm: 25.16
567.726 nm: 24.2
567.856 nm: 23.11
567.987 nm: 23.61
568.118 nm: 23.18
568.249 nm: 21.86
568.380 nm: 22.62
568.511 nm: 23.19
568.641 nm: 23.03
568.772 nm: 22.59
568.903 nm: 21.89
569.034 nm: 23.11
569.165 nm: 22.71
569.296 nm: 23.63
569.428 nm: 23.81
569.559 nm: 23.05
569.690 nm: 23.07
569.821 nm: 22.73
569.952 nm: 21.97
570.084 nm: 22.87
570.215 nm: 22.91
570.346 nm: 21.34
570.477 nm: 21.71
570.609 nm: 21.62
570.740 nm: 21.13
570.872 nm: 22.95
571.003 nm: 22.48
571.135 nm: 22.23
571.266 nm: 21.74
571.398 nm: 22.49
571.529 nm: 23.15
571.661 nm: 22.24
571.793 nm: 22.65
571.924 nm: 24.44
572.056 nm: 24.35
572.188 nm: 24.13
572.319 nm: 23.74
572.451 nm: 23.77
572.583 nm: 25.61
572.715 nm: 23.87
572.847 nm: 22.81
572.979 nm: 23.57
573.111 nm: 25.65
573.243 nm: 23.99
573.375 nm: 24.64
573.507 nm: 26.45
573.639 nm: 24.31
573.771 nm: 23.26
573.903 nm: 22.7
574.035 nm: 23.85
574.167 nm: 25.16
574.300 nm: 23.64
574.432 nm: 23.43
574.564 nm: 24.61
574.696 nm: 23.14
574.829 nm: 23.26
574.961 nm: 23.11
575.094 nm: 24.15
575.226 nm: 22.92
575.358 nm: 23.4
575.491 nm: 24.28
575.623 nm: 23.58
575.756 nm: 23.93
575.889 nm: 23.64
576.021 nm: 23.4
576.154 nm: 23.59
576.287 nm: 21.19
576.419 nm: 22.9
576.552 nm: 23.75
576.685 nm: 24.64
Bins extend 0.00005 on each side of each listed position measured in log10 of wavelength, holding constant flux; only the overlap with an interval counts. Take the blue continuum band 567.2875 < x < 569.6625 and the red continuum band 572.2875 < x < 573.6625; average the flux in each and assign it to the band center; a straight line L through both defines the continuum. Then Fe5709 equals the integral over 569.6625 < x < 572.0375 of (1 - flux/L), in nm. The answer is 0.13 nm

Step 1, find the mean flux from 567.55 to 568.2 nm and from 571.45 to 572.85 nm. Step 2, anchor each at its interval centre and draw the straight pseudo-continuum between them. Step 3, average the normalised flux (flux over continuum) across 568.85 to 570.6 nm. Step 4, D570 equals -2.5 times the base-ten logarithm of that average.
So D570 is 0.05 mag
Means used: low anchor 23.8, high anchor 23.7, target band 22.6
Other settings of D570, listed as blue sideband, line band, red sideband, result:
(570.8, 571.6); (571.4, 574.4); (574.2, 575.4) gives -0.04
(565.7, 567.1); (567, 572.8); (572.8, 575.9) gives 0.00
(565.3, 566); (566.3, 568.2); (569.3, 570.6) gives -0.03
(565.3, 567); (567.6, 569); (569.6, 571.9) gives -0.03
